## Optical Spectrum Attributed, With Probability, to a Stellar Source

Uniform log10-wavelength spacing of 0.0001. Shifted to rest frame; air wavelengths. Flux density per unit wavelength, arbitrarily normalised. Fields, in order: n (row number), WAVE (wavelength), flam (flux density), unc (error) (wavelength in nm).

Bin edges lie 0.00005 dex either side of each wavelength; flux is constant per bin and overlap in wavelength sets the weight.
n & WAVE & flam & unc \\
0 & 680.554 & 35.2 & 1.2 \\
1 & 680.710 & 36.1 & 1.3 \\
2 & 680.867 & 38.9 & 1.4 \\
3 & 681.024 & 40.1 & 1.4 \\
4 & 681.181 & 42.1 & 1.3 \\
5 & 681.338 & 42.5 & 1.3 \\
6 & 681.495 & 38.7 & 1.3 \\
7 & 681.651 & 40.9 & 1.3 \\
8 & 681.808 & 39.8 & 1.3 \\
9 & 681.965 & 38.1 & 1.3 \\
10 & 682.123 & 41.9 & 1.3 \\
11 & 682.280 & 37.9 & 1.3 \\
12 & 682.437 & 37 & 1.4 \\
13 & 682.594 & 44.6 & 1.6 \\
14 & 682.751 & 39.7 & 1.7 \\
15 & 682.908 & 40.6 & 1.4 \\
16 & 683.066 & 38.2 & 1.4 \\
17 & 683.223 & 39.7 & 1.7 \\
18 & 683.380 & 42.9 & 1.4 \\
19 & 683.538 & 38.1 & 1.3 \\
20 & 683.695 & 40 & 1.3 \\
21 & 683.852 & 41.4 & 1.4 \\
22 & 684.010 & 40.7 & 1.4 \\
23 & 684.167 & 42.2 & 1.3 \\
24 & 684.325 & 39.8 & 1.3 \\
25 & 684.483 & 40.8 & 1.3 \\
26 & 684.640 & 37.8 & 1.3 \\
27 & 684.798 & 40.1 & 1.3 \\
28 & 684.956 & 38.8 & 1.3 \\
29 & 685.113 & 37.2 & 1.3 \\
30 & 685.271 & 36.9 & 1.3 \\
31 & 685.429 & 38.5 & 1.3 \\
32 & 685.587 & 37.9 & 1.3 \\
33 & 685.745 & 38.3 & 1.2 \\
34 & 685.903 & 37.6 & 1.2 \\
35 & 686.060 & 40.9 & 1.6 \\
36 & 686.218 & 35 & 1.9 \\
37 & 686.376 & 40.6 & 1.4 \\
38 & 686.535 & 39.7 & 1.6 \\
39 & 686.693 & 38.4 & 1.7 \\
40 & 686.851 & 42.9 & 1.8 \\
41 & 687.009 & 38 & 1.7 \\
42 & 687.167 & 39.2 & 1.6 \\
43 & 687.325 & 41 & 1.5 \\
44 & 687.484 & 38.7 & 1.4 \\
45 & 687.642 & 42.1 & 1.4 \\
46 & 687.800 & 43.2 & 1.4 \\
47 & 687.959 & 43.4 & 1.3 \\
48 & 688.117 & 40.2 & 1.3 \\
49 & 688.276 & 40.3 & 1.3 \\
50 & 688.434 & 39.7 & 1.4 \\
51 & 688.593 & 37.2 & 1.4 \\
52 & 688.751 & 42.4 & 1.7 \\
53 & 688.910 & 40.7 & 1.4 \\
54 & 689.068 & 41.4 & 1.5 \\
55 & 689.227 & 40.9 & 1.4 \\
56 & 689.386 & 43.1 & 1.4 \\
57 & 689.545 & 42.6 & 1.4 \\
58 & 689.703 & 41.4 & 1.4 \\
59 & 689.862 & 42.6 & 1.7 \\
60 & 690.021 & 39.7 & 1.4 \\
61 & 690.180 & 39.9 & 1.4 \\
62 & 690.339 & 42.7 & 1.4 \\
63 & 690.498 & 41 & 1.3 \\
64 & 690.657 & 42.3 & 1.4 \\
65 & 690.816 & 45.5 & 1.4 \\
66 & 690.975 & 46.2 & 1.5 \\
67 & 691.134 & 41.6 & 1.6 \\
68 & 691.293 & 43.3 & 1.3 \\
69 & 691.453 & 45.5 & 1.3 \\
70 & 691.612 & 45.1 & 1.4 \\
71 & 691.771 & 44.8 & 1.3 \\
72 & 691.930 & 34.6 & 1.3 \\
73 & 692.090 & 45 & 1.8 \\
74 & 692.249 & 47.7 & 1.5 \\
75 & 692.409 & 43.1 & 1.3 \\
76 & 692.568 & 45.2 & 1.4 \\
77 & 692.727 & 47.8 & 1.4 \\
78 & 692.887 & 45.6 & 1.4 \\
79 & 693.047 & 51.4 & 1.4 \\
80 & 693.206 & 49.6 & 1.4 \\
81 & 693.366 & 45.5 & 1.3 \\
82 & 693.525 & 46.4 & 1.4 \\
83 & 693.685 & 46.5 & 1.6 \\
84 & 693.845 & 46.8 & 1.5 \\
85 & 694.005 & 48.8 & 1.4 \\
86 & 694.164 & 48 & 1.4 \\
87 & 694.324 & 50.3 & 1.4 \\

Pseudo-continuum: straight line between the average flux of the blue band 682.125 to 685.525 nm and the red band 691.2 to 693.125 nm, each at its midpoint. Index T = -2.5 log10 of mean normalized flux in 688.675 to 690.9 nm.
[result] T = 0.04 mag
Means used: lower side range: 39.7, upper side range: 44.9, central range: 41.9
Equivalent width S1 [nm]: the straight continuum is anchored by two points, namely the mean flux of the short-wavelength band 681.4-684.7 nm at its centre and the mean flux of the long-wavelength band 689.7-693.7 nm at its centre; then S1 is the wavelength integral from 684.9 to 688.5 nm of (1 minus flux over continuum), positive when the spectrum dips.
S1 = 0.20 nm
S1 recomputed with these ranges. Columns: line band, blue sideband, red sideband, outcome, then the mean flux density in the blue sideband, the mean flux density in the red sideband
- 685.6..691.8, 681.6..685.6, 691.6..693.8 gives 0.26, 39.7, 45.6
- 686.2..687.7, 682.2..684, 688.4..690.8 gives 0.04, 40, 41.3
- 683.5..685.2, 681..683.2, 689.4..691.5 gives 0.04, 40.1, 42.6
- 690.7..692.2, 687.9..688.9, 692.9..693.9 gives 0.04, 40.5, 47.6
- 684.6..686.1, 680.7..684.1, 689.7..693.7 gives 0.11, 40.1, 44.2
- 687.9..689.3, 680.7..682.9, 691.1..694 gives 0.09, 40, 45.4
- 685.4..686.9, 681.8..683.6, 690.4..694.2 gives 0.10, 39.9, 45.3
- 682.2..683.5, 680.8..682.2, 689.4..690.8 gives 0.02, 40.3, 41.8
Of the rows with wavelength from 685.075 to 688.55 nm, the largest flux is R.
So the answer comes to 43.4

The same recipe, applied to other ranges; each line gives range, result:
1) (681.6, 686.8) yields 44.6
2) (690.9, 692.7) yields 47.7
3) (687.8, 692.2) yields 46.2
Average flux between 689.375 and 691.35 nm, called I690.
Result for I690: 42.4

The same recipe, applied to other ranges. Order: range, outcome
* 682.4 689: 39.8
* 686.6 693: 42.2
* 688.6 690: 41.6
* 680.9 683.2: 40.1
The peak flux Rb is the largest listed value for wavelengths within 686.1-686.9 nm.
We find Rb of 42.9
